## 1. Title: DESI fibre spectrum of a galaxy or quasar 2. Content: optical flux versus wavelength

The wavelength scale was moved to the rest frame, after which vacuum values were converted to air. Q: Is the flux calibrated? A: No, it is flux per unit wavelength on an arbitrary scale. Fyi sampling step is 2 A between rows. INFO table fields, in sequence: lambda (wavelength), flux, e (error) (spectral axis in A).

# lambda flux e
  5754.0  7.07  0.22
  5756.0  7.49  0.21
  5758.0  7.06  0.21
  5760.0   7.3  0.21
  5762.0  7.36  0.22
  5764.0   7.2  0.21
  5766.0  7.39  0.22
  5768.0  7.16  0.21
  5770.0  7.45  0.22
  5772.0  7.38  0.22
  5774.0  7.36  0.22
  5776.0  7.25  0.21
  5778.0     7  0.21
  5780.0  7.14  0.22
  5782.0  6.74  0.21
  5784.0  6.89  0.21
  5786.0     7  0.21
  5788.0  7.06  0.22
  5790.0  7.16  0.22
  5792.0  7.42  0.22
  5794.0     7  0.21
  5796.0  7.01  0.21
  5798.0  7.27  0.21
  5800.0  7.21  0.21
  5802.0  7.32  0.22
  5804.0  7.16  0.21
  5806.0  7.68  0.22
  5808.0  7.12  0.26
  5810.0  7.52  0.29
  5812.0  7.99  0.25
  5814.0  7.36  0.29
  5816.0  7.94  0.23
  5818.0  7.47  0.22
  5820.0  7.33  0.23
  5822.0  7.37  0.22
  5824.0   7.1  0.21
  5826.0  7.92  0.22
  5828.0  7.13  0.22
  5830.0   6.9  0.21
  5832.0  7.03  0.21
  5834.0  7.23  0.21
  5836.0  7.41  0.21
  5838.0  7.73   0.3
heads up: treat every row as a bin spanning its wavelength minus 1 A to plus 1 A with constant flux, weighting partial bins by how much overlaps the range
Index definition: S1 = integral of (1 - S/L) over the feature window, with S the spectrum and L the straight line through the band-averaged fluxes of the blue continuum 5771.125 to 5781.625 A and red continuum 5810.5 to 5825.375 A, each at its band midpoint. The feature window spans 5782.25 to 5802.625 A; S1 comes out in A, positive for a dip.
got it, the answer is 0.6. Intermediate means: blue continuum 7.2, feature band 7.12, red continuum 7.52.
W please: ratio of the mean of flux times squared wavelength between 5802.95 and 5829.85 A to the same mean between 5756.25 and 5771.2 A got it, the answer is 1.04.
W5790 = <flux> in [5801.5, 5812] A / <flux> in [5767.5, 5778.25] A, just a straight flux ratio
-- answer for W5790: 1.0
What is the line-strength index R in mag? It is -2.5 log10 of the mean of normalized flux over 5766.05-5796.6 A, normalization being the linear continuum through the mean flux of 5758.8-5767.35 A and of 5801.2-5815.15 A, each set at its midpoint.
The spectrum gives 0.03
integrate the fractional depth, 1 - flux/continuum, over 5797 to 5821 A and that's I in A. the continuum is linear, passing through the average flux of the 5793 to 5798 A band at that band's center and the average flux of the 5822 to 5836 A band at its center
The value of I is -1.1 A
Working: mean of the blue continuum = 7.06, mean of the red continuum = 7.24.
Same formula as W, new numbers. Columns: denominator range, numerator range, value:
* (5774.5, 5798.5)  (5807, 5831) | 1.06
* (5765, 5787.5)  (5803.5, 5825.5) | 1.06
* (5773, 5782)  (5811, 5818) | 1.10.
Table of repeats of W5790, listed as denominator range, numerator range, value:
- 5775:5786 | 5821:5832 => 1.04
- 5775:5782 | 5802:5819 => 1.06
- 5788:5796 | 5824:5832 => 1.01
